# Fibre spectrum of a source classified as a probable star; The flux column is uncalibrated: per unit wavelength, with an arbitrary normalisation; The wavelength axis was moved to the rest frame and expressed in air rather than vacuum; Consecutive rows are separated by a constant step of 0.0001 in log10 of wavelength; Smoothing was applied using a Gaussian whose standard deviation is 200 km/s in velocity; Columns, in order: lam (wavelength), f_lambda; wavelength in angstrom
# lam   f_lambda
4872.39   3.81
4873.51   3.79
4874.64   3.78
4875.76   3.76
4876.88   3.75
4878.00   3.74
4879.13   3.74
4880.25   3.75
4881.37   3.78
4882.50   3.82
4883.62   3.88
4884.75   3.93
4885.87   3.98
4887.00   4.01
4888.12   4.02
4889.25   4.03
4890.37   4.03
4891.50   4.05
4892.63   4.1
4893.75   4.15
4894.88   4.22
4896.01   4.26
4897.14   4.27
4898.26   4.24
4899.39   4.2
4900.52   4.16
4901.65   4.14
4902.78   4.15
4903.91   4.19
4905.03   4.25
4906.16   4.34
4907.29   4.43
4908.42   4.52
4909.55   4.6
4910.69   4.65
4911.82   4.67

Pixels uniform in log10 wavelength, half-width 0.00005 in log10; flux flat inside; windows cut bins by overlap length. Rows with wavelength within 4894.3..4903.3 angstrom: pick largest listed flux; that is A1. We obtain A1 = 4.27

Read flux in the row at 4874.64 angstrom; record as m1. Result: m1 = 3.78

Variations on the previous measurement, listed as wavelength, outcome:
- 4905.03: 4.25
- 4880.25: 3.75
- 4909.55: 4.6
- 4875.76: 3.76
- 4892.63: 4.1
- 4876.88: 3.75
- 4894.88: 4.22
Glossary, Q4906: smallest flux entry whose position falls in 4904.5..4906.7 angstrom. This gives 4.25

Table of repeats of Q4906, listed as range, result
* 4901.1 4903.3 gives 4.14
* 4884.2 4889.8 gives 3.93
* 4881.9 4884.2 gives 3.82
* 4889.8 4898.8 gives 4.03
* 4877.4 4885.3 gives 3.74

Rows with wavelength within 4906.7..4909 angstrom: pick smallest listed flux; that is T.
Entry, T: 4.43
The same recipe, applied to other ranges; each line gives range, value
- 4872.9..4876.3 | 3.76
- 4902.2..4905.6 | 4.15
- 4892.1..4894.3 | 4.1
